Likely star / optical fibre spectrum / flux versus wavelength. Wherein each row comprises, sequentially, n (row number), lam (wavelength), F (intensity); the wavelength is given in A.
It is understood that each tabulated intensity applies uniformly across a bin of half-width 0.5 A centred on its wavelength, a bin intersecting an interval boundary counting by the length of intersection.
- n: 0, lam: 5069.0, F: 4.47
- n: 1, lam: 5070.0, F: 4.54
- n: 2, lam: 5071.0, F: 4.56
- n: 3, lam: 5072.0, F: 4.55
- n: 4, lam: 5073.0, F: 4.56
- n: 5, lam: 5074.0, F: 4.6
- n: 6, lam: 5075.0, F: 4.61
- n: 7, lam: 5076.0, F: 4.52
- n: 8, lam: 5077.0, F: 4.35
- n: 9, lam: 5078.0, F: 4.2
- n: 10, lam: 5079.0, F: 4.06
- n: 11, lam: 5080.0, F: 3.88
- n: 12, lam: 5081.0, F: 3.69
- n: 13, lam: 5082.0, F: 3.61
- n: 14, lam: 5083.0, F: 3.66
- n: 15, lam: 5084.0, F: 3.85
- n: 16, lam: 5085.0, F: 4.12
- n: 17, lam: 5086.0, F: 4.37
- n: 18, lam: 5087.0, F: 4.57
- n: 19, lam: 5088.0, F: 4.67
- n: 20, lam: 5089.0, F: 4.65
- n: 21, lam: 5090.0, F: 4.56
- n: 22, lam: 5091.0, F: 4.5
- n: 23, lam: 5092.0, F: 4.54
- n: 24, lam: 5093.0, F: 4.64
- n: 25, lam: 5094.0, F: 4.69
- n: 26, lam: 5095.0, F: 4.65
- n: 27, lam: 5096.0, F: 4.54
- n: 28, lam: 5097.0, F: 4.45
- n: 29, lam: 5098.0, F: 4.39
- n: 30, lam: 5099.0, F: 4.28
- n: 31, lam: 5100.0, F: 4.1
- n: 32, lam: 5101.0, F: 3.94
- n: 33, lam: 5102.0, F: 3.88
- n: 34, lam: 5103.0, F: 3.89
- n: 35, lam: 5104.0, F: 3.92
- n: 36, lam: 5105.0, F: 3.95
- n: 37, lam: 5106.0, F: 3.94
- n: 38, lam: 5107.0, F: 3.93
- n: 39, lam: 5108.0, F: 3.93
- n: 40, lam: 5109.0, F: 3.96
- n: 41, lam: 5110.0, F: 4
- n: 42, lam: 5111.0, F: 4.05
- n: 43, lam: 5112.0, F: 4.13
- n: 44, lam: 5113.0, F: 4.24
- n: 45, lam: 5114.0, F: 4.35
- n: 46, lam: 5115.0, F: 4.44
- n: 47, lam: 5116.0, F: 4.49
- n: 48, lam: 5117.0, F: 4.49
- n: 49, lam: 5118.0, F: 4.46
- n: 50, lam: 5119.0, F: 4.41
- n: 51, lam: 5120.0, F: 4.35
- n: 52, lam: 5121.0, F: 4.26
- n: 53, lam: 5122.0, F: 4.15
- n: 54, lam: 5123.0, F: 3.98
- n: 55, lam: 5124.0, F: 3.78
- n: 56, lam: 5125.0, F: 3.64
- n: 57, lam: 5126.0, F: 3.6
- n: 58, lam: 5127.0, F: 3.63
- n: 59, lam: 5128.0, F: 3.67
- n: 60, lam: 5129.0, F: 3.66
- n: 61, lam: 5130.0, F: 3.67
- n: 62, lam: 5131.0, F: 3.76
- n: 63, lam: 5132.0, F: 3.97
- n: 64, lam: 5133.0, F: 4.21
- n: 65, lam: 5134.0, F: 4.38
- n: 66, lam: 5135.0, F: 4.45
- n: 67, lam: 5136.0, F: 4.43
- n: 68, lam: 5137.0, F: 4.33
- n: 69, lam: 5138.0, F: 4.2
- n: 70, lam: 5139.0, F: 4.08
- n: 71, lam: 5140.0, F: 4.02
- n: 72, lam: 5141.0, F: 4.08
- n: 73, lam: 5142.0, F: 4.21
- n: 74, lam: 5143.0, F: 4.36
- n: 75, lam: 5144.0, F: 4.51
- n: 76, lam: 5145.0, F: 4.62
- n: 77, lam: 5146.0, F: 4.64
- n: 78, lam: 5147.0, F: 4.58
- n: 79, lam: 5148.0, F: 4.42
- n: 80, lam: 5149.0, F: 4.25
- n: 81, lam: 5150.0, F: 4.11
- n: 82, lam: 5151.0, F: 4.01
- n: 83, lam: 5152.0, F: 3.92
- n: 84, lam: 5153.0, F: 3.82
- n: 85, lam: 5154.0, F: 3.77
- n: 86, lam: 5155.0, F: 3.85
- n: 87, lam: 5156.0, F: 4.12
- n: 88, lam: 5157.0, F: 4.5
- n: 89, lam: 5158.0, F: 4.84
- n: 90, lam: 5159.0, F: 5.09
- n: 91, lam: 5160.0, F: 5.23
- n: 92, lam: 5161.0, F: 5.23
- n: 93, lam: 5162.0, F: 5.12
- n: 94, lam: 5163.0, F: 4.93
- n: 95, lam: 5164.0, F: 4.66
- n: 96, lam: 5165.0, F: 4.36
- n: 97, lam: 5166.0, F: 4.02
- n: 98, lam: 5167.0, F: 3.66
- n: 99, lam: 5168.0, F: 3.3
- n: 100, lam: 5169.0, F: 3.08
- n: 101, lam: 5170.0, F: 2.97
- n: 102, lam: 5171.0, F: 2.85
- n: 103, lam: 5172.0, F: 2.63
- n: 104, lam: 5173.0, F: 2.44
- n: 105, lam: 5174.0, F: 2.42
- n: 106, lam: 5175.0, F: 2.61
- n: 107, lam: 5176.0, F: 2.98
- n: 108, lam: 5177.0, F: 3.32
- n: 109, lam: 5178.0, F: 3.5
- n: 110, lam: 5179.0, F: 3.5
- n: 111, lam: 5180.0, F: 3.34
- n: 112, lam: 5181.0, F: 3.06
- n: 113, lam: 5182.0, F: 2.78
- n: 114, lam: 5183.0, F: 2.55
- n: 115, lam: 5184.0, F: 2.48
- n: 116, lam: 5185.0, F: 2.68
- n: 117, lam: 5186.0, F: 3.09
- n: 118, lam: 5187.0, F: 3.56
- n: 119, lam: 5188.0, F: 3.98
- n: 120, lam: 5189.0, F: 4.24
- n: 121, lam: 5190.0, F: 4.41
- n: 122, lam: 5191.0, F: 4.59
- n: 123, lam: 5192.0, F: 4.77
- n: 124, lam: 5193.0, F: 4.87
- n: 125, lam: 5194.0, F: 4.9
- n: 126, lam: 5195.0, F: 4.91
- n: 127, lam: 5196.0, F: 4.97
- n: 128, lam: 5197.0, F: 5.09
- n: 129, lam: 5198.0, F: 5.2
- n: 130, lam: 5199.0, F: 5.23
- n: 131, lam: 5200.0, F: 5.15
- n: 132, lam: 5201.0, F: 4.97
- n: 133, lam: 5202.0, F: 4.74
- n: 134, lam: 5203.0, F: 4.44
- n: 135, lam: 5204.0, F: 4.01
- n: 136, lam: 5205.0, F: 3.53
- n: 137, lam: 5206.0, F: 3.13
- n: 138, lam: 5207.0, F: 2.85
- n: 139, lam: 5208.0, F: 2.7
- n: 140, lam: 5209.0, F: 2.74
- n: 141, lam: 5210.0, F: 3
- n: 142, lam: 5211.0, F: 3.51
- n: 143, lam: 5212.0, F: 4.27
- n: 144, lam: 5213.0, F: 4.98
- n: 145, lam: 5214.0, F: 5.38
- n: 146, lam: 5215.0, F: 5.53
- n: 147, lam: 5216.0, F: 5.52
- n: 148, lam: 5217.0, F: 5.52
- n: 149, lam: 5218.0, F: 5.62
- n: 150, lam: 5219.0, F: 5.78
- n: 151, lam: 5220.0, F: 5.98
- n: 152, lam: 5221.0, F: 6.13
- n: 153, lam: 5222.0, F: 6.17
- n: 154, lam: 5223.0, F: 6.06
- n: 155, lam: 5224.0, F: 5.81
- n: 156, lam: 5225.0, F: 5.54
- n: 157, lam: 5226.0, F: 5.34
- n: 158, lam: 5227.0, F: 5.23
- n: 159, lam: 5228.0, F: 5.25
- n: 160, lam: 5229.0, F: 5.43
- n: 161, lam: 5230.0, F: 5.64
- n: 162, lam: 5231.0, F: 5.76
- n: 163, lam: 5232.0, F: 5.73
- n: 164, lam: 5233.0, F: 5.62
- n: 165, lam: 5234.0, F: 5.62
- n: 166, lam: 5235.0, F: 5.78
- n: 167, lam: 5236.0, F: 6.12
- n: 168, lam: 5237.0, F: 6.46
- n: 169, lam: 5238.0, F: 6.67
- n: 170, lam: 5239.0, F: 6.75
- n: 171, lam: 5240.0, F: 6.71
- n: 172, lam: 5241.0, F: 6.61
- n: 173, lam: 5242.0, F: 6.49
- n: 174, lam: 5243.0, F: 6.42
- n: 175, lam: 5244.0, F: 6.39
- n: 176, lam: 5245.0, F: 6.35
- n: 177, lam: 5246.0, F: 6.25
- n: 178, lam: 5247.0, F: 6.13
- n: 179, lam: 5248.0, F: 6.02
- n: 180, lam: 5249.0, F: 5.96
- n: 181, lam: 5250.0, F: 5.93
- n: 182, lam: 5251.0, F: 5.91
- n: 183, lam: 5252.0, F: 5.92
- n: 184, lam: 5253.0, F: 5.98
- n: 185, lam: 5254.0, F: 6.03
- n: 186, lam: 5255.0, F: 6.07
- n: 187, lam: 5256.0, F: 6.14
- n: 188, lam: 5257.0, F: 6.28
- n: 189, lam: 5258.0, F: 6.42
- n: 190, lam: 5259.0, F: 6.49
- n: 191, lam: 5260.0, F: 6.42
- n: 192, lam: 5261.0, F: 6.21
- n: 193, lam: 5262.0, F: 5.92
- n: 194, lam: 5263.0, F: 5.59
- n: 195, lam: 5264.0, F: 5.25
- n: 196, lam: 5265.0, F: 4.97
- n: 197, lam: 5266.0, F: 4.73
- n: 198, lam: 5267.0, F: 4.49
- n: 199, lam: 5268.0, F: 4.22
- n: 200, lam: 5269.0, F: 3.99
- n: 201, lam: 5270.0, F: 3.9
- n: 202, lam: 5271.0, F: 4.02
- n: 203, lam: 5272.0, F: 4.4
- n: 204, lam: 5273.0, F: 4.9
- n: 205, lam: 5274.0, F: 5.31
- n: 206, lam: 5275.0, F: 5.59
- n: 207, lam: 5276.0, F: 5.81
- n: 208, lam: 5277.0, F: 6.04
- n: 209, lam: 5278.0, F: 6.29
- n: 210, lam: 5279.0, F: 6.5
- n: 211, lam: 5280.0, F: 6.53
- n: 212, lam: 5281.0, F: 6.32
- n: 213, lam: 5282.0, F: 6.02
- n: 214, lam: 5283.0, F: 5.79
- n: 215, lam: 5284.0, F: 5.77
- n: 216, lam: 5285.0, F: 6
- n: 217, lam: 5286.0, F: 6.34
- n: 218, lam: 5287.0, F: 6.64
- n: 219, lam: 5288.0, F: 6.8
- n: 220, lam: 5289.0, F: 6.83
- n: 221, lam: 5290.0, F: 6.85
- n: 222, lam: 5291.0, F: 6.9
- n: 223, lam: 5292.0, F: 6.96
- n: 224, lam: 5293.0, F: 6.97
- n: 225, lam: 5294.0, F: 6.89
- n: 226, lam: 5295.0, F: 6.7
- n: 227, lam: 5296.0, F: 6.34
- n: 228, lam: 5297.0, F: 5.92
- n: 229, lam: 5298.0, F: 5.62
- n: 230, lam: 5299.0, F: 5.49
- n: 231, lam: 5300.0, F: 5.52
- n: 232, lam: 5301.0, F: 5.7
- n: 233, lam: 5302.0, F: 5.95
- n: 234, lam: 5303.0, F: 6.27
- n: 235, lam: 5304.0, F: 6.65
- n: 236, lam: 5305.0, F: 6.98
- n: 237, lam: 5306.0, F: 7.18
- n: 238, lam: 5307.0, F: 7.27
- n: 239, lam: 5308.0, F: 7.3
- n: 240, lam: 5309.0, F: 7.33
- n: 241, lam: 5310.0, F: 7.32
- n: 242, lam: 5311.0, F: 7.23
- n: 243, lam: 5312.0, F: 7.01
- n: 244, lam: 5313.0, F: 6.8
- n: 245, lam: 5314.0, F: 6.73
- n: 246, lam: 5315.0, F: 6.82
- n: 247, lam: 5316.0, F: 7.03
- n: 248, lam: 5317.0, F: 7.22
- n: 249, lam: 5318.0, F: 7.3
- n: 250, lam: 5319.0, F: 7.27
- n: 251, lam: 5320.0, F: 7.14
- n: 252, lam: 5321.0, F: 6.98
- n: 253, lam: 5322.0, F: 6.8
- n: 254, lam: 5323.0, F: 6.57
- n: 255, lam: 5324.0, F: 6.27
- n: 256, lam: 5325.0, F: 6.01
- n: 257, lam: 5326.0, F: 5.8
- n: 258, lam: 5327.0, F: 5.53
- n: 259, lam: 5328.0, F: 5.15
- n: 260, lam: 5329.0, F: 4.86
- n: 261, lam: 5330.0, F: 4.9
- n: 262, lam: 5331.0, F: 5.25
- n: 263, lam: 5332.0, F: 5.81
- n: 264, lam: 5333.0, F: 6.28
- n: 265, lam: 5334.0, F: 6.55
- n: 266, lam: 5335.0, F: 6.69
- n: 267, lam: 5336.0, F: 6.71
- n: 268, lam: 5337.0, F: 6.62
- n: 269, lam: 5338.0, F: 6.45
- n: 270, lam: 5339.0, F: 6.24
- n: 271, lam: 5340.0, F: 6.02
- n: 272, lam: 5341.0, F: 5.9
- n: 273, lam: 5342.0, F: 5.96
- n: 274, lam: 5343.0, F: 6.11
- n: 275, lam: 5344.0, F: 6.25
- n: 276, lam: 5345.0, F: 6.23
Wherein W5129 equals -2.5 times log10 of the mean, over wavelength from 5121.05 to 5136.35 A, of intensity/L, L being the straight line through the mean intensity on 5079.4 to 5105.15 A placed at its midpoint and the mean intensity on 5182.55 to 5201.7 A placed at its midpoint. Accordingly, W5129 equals 0.09 mag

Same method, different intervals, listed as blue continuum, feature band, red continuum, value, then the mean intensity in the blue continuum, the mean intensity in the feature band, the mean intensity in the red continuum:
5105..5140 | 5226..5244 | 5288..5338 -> -0.09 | 4.09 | 6.01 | 6.5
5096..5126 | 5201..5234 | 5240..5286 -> 0.08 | 4.13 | 4.92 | 5.77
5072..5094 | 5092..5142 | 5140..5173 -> 0.03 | 4.31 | 4.14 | 4.15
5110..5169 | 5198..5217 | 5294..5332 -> 0.19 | 4.22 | 4.27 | 6.44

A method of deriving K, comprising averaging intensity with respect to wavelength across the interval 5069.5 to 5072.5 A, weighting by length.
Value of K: 4.55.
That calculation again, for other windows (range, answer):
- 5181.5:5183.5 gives 2.67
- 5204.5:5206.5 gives 3.33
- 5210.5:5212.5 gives 3.89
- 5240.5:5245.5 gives 6.45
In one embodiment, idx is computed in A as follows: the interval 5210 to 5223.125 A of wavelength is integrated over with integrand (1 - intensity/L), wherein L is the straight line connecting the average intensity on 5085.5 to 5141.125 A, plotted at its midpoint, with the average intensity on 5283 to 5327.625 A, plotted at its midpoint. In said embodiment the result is 0.4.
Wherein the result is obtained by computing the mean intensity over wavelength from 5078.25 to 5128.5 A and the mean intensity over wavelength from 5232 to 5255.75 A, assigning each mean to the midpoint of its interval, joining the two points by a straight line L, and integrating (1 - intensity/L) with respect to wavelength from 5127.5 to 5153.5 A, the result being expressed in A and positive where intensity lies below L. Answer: 2.9 A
